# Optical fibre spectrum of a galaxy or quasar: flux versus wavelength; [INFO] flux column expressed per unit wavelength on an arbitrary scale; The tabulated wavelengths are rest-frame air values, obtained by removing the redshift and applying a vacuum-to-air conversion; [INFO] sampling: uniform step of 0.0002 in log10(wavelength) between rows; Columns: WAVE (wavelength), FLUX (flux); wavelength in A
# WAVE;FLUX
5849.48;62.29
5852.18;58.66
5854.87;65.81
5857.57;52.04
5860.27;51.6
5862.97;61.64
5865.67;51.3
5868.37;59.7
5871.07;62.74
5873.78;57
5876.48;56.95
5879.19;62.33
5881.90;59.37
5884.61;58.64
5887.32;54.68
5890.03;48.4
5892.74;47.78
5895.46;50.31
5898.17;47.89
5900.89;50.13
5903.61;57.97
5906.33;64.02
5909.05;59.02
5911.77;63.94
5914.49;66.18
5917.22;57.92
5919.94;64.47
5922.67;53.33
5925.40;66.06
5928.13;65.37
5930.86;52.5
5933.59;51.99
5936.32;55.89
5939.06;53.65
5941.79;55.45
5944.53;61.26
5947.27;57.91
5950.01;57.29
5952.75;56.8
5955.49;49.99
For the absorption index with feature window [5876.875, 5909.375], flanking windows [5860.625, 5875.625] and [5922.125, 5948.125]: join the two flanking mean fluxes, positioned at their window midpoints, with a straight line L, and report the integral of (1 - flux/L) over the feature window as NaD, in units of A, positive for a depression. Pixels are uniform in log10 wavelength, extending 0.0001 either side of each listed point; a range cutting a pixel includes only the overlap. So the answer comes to 1.6 A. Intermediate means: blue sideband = 58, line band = 55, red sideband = 57.5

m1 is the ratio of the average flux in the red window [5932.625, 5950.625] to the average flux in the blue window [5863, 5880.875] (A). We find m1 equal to 0.96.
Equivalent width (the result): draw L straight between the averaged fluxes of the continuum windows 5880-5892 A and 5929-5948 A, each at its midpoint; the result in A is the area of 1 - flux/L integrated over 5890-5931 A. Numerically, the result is -1.6 A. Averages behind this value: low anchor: 55.2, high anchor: 55.7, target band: 57.6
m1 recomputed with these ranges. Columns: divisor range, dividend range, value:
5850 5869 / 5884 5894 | 0.91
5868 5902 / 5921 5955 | 1.04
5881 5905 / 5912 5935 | 1.14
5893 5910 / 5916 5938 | 1.07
